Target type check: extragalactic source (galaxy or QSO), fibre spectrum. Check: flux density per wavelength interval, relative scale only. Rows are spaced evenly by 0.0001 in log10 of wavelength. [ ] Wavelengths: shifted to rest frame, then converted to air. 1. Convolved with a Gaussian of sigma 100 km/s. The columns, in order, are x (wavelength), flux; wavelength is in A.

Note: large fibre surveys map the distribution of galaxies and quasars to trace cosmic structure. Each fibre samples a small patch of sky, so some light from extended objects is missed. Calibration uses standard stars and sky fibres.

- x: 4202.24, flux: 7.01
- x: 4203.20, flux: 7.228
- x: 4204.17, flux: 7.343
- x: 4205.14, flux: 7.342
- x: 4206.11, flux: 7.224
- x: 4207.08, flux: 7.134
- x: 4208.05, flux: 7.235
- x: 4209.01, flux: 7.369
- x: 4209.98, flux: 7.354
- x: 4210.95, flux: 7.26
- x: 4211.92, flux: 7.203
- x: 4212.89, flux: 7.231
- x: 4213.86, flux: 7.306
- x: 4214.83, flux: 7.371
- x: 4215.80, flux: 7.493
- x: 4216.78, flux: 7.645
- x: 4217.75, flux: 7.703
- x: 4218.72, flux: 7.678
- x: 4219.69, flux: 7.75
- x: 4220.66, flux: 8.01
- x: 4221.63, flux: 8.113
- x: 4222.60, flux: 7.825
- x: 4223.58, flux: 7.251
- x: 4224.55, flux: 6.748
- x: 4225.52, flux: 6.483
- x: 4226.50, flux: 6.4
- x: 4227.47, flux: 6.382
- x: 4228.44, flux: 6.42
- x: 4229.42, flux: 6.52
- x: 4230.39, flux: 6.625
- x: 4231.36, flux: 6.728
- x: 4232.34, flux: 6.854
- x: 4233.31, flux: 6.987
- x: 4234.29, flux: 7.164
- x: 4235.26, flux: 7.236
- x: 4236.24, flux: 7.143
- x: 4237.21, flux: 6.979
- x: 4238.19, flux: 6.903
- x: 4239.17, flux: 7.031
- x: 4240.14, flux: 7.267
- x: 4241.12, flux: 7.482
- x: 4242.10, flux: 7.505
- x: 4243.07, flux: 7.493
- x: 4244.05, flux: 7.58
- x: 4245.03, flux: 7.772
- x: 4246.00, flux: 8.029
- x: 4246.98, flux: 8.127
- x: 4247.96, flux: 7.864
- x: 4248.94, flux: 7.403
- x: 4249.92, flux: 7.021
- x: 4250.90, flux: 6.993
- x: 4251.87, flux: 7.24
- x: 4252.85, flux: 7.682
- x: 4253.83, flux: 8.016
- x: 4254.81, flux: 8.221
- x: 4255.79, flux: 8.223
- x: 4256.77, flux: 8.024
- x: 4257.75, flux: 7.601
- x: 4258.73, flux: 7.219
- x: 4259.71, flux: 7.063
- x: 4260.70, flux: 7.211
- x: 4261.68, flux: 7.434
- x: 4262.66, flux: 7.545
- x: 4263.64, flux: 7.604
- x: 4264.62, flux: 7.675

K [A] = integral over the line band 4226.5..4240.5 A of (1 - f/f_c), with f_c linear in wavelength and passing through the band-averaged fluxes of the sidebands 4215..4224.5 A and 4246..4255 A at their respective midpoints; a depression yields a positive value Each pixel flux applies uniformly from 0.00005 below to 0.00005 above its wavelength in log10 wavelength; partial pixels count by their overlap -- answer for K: 1.4 A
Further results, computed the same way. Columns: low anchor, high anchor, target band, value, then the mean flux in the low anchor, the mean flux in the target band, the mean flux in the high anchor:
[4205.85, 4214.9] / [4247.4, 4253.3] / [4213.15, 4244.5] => 0.6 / 7.27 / 7.19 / 7.38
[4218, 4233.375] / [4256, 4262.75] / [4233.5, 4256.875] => -0.7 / 7.06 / 7.5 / 7.46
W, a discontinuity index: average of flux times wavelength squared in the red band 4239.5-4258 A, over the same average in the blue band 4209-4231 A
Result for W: 1.08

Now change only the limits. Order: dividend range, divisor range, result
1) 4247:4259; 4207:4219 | 1.06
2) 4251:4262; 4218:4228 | 1.06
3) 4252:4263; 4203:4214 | 1.08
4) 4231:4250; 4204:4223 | 0.99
